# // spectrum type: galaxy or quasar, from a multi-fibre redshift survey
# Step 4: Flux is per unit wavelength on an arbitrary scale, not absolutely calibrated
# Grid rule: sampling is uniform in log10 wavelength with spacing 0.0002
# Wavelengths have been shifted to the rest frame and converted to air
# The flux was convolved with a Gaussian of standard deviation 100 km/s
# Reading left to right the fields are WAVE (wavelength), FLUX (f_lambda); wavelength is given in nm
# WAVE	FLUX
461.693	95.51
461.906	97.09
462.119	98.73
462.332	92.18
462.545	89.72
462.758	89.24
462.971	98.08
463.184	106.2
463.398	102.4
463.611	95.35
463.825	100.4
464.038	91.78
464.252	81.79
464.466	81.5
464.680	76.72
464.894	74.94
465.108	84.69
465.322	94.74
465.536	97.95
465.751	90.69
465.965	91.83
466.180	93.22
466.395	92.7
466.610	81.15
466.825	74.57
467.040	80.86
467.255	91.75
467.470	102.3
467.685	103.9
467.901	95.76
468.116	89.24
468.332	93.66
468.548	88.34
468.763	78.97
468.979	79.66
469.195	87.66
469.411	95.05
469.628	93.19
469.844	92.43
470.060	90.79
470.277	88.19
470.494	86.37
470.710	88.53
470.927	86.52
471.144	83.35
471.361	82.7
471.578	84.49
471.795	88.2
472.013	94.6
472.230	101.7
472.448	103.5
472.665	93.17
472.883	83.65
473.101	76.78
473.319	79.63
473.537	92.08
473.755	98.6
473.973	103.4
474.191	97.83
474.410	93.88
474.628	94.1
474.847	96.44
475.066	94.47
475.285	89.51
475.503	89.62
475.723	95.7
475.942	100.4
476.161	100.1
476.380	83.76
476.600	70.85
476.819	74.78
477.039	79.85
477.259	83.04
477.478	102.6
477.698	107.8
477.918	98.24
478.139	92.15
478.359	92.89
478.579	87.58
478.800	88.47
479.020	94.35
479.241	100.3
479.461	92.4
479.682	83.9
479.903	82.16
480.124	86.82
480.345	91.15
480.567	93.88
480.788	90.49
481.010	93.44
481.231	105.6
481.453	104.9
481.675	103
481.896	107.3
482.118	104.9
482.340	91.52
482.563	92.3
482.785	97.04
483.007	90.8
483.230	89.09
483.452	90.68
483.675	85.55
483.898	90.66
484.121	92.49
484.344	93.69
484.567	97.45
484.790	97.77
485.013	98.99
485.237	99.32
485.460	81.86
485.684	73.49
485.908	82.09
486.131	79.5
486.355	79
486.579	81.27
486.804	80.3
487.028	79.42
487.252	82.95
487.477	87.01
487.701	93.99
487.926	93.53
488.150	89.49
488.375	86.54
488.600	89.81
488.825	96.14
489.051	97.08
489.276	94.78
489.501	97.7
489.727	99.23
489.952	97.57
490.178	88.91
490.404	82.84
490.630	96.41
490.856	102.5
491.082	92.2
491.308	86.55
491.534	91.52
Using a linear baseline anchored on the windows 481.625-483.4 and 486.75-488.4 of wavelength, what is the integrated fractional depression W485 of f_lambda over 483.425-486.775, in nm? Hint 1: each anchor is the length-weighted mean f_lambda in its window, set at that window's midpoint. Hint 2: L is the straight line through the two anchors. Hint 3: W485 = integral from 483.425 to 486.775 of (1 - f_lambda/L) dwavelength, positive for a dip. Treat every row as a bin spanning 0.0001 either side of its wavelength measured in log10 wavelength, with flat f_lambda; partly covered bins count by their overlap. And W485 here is 0.14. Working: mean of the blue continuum 96.6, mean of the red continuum 86.9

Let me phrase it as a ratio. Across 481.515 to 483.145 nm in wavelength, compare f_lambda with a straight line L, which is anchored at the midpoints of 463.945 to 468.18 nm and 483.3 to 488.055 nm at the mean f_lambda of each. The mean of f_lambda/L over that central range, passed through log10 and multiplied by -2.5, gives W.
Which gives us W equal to -0.12 mag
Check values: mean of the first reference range 88.6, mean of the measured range 98.2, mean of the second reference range 87.7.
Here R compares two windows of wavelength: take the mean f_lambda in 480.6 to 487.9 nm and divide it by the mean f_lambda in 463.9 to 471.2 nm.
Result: 1.03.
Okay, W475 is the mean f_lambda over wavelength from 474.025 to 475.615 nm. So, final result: 94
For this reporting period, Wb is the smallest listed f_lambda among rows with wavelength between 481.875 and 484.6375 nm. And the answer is 85.55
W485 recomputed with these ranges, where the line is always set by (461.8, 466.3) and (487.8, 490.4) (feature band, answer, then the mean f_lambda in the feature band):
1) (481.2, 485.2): -0.14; 96.2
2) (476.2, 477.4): 0.16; 80.4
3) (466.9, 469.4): 0.05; 90.2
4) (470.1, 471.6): 0.10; 86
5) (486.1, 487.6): 0.19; 81.5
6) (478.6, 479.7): 0.01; 92.2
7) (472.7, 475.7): 0.02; 91.7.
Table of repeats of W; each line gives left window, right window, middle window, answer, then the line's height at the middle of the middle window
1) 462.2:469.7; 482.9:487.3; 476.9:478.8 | -0.05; 88.5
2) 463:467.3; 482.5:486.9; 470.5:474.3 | -0.02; 89.1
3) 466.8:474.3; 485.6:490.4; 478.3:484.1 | -0.05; 88.9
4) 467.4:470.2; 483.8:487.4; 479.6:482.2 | -0.09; 88.1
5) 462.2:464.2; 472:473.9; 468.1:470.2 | 0.05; 93.2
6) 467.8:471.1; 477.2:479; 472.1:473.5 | 0.01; 91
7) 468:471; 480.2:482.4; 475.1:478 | 0.05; 94.6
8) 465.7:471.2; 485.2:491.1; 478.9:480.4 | -0.01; 89.1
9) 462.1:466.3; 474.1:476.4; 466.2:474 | 0.04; 93.1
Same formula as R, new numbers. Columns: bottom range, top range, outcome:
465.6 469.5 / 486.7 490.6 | 1.01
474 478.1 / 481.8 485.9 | 1.01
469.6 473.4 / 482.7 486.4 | 1.01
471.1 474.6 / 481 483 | 1.09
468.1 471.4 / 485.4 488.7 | 0.96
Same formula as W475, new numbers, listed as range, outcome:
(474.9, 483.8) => 92.6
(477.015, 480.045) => 92.1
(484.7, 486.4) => 86.7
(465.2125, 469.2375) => 90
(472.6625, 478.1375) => 91.2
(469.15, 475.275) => 91.1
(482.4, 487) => 88.5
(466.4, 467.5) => 85.6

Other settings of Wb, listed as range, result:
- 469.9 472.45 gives 82.7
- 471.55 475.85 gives 76.78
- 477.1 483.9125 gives 82.16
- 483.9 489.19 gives 73.49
